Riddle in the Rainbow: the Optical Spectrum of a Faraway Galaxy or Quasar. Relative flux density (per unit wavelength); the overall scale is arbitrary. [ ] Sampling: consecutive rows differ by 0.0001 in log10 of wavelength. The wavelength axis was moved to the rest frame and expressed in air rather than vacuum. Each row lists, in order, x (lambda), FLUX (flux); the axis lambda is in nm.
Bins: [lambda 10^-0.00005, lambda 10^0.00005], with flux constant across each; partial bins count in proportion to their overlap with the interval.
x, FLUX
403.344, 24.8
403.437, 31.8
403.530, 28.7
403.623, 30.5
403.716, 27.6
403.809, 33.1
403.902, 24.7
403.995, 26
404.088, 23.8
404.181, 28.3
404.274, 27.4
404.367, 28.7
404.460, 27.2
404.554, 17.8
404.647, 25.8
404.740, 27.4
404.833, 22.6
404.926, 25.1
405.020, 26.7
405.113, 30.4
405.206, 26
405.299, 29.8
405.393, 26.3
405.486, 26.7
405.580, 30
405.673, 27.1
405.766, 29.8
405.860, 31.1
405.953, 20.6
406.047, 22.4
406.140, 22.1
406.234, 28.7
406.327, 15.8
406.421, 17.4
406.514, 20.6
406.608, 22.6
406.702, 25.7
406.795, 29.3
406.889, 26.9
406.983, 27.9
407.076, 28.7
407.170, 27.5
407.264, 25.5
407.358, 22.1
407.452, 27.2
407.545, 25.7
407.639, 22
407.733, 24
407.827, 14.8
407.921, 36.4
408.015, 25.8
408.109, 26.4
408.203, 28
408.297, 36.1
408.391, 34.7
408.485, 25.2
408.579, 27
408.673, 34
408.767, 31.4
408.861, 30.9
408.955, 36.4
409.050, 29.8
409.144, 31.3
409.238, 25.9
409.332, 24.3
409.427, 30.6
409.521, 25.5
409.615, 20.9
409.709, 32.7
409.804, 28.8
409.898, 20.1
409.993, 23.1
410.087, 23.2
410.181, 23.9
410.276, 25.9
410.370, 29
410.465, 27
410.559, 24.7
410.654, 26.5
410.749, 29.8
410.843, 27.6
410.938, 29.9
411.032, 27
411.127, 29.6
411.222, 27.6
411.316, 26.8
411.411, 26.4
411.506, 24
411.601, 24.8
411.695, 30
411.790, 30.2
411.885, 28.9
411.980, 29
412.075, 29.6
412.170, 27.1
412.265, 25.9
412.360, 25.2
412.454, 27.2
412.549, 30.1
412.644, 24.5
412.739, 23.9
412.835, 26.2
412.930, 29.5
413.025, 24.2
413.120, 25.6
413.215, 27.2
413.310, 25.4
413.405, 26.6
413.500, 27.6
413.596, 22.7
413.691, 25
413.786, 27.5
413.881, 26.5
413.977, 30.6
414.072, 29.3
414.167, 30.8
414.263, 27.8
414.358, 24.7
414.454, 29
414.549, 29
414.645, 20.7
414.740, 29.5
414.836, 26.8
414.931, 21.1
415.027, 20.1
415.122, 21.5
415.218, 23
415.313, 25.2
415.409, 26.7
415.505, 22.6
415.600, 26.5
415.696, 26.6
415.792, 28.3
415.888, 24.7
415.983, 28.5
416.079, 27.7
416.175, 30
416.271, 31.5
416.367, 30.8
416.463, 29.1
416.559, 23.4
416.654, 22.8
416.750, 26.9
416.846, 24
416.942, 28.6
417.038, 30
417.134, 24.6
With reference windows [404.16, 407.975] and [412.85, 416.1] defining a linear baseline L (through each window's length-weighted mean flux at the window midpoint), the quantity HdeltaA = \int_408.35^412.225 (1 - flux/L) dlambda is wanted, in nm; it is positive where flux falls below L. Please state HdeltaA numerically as -0.30 nm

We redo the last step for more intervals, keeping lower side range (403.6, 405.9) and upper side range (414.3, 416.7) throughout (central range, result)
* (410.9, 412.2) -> -0.07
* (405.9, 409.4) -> 0.04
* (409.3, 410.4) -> 0.04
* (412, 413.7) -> -0.01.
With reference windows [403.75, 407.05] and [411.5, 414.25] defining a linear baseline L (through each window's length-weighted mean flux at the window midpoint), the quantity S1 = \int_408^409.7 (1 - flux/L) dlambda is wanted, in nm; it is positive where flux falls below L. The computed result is -0.184 nm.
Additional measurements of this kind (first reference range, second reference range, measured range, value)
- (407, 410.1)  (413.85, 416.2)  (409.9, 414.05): 0.01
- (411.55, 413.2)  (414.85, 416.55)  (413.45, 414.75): -0.03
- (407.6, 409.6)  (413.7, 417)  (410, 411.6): 0.07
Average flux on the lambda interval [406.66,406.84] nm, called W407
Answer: 27.6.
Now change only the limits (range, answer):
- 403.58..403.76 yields 29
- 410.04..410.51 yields 25.8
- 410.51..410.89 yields 27.2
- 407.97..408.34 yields 29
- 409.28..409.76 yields 26.8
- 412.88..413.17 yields 26.5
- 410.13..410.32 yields 24.8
